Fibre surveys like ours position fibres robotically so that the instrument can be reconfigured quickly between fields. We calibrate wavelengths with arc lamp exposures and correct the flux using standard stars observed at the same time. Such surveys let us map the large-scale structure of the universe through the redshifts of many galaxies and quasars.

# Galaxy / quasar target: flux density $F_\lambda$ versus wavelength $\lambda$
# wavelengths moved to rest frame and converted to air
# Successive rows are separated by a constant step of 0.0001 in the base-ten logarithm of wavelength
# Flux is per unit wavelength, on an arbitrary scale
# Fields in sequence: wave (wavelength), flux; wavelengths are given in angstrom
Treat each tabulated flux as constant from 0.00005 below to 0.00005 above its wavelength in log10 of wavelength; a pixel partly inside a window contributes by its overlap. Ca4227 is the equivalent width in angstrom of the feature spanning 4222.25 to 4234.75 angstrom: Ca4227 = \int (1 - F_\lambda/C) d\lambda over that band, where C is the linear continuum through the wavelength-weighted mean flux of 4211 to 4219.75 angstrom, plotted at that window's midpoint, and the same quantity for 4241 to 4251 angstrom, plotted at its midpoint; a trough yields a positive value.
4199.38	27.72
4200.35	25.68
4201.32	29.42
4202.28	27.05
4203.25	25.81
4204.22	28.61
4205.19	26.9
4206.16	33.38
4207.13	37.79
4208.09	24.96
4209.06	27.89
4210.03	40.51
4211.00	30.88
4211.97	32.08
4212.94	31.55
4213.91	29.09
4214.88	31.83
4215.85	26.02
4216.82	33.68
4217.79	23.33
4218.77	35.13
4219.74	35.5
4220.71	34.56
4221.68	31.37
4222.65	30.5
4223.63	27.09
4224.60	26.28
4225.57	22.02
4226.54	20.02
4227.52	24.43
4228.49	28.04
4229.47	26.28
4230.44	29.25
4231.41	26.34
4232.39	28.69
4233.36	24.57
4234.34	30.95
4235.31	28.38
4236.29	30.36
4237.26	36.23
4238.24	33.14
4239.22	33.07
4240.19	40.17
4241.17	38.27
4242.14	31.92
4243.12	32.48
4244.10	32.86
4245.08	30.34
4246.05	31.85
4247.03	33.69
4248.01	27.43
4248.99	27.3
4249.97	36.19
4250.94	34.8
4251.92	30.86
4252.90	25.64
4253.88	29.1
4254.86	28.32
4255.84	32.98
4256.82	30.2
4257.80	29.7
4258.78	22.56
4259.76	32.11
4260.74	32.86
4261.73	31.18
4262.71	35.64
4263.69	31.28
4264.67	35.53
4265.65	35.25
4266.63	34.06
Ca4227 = 1.9 angstrom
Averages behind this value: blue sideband 30.6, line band 26.4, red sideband 32.2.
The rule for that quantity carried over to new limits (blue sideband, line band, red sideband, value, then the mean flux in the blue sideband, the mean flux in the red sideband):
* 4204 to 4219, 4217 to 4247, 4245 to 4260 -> 0.3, 30.8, 30.2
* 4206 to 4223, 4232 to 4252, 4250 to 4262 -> -0.9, 31.7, 30.2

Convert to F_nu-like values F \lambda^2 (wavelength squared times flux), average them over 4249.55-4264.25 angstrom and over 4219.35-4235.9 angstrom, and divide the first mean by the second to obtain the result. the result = 1.1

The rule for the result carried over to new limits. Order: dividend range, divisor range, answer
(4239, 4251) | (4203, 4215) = 1.09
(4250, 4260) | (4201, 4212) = 1.01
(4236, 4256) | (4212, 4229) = 1.13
